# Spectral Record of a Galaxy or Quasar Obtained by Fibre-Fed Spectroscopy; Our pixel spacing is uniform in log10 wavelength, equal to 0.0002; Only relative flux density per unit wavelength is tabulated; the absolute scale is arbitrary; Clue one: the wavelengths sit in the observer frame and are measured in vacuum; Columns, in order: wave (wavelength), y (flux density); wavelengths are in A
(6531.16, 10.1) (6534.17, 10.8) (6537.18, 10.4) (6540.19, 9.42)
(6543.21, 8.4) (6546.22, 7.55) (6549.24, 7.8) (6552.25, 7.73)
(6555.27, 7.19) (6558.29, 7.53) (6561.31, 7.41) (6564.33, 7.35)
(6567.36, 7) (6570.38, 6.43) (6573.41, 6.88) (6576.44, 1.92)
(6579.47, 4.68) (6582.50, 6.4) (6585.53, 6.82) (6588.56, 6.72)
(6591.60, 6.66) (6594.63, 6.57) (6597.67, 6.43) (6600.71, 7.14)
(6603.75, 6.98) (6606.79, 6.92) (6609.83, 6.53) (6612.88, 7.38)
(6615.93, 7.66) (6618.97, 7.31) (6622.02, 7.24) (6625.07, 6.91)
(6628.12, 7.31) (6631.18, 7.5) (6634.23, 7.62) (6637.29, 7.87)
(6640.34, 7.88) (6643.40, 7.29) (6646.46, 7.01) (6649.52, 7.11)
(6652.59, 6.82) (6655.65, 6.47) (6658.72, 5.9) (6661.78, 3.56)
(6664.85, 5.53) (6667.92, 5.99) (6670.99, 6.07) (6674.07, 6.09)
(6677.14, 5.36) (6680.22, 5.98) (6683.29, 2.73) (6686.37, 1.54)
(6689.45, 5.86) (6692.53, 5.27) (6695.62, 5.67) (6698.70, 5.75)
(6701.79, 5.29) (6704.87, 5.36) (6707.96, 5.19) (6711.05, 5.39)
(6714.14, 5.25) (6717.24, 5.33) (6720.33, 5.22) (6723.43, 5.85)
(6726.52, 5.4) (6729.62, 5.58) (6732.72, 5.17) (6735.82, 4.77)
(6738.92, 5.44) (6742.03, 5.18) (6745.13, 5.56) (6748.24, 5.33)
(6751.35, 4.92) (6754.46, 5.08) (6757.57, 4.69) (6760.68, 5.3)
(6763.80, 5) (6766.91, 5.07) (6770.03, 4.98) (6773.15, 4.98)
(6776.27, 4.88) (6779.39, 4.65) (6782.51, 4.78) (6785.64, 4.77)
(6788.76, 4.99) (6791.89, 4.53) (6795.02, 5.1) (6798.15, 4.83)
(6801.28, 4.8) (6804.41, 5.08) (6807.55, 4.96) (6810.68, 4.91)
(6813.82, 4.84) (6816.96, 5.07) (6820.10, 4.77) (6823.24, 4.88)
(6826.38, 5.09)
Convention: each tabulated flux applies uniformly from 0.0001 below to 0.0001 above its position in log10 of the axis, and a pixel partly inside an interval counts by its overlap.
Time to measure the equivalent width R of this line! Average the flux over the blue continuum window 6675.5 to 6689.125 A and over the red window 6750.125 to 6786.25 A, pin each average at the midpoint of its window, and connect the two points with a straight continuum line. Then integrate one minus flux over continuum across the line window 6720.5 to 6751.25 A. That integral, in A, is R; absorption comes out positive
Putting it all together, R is -4.84 A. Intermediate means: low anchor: 4.1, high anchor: 4.93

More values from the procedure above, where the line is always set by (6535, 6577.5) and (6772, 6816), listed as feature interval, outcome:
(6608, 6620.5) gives -0.7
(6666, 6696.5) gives 5.3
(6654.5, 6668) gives 1.9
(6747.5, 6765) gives 0.8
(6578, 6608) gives 2.2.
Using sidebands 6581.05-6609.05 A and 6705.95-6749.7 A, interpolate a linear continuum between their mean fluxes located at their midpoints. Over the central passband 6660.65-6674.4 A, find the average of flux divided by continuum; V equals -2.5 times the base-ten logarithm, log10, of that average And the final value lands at 0.099 mag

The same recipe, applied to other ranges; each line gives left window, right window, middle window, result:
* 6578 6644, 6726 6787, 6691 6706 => 0.07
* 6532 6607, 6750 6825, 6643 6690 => 0.12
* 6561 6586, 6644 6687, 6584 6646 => -0.23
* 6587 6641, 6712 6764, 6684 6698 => 0.29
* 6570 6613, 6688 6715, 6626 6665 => -0.16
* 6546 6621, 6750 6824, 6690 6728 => 0.04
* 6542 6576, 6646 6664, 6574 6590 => 0.27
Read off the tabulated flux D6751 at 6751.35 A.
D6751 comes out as 4.92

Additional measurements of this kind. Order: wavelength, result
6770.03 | 4.98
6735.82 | 4.77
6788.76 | 4.99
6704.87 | 5.36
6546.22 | 7.55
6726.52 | 5.4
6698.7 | 5.75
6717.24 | 5.33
